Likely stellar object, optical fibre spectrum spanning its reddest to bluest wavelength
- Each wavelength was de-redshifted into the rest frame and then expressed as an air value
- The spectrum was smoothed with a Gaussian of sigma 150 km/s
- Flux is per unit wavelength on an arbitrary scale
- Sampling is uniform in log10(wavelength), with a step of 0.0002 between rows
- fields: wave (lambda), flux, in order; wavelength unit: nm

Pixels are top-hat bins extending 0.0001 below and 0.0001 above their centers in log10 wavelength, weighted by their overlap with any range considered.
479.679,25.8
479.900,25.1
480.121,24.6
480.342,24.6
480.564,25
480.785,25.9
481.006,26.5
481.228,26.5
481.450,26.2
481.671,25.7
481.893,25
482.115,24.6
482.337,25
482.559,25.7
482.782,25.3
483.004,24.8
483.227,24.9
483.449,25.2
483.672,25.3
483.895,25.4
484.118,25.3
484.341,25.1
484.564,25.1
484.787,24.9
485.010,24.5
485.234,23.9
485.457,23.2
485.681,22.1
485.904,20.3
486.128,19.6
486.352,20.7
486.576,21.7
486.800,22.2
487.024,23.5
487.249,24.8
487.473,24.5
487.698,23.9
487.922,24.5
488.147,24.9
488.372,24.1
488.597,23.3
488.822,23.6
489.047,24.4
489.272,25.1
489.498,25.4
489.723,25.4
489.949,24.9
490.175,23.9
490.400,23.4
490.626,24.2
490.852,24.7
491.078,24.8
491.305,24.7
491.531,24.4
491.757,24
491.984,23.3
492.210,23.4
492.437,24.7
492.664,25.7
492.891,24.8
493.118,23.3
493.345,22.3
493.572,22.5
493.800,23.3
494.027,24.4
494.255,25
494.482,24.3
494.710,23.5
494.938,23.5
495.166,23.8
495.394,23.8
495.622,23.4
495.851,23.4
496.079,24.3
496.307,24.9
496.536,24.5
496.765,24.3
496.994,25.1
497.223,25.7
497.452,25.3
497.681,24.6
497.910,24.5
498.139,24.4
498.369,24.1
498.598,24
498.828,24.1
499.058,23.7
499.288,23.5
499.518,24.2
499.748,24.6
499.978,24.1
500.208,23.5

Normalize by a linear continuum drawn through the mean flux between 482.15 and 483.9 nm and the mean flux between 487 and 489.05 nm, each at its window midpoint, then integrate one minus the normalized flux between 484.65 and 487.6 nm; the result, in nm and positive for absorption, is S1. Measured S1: 0.21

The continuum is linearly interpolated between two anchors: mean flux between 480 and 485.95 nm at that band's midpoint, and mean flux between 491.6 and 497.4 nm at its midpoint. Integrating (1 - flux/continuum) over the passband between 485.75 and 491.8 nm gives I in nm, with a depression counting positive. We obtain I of 0.18 nm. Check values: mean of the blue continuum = 24.9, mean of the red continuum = 24.1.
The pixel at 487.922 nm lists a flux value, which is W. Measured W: 24.5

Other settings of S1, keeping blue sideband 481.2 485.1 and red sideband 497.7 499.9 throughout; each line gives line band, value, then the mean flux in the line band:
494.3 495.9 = 0.043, 23.7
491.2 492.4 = 0.031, 24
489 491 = 0.012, 24.6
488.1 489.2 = 0.035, 24.1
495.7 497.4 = -0.021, 24.6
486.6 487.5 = 0.053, 23.5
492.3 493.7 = 0.039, 23.9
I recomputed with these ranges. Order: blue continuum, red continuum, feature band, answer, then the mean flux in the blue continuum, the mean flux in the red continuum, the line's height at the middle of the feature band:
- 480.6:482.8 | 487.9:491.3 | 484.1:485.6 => 0.04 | 25.6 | 24.4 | 25.2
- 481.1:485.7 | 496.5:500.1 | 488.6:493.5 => 0.09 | 25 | 24.4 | 24.7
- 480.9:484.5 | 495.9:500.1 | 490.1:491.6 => 0.03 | 25.4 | 24.4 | 24.9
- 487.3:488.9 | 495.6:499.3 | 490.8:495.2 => 0.05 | 24.2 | 24.4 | 24.3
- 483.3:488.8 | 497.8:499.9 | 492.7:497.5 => -0.02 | 23.7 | 24.1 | 24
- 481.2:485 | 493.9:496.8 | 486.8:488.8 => 0.06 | 25.2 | 24.1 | 24.8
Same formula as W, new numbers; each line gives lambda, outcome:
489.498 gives 25.4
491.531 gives 24.4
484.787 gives 24.9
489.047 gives 24.4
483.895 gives 25.4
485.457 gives 23.2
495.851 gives 23.4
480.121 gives 24.6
